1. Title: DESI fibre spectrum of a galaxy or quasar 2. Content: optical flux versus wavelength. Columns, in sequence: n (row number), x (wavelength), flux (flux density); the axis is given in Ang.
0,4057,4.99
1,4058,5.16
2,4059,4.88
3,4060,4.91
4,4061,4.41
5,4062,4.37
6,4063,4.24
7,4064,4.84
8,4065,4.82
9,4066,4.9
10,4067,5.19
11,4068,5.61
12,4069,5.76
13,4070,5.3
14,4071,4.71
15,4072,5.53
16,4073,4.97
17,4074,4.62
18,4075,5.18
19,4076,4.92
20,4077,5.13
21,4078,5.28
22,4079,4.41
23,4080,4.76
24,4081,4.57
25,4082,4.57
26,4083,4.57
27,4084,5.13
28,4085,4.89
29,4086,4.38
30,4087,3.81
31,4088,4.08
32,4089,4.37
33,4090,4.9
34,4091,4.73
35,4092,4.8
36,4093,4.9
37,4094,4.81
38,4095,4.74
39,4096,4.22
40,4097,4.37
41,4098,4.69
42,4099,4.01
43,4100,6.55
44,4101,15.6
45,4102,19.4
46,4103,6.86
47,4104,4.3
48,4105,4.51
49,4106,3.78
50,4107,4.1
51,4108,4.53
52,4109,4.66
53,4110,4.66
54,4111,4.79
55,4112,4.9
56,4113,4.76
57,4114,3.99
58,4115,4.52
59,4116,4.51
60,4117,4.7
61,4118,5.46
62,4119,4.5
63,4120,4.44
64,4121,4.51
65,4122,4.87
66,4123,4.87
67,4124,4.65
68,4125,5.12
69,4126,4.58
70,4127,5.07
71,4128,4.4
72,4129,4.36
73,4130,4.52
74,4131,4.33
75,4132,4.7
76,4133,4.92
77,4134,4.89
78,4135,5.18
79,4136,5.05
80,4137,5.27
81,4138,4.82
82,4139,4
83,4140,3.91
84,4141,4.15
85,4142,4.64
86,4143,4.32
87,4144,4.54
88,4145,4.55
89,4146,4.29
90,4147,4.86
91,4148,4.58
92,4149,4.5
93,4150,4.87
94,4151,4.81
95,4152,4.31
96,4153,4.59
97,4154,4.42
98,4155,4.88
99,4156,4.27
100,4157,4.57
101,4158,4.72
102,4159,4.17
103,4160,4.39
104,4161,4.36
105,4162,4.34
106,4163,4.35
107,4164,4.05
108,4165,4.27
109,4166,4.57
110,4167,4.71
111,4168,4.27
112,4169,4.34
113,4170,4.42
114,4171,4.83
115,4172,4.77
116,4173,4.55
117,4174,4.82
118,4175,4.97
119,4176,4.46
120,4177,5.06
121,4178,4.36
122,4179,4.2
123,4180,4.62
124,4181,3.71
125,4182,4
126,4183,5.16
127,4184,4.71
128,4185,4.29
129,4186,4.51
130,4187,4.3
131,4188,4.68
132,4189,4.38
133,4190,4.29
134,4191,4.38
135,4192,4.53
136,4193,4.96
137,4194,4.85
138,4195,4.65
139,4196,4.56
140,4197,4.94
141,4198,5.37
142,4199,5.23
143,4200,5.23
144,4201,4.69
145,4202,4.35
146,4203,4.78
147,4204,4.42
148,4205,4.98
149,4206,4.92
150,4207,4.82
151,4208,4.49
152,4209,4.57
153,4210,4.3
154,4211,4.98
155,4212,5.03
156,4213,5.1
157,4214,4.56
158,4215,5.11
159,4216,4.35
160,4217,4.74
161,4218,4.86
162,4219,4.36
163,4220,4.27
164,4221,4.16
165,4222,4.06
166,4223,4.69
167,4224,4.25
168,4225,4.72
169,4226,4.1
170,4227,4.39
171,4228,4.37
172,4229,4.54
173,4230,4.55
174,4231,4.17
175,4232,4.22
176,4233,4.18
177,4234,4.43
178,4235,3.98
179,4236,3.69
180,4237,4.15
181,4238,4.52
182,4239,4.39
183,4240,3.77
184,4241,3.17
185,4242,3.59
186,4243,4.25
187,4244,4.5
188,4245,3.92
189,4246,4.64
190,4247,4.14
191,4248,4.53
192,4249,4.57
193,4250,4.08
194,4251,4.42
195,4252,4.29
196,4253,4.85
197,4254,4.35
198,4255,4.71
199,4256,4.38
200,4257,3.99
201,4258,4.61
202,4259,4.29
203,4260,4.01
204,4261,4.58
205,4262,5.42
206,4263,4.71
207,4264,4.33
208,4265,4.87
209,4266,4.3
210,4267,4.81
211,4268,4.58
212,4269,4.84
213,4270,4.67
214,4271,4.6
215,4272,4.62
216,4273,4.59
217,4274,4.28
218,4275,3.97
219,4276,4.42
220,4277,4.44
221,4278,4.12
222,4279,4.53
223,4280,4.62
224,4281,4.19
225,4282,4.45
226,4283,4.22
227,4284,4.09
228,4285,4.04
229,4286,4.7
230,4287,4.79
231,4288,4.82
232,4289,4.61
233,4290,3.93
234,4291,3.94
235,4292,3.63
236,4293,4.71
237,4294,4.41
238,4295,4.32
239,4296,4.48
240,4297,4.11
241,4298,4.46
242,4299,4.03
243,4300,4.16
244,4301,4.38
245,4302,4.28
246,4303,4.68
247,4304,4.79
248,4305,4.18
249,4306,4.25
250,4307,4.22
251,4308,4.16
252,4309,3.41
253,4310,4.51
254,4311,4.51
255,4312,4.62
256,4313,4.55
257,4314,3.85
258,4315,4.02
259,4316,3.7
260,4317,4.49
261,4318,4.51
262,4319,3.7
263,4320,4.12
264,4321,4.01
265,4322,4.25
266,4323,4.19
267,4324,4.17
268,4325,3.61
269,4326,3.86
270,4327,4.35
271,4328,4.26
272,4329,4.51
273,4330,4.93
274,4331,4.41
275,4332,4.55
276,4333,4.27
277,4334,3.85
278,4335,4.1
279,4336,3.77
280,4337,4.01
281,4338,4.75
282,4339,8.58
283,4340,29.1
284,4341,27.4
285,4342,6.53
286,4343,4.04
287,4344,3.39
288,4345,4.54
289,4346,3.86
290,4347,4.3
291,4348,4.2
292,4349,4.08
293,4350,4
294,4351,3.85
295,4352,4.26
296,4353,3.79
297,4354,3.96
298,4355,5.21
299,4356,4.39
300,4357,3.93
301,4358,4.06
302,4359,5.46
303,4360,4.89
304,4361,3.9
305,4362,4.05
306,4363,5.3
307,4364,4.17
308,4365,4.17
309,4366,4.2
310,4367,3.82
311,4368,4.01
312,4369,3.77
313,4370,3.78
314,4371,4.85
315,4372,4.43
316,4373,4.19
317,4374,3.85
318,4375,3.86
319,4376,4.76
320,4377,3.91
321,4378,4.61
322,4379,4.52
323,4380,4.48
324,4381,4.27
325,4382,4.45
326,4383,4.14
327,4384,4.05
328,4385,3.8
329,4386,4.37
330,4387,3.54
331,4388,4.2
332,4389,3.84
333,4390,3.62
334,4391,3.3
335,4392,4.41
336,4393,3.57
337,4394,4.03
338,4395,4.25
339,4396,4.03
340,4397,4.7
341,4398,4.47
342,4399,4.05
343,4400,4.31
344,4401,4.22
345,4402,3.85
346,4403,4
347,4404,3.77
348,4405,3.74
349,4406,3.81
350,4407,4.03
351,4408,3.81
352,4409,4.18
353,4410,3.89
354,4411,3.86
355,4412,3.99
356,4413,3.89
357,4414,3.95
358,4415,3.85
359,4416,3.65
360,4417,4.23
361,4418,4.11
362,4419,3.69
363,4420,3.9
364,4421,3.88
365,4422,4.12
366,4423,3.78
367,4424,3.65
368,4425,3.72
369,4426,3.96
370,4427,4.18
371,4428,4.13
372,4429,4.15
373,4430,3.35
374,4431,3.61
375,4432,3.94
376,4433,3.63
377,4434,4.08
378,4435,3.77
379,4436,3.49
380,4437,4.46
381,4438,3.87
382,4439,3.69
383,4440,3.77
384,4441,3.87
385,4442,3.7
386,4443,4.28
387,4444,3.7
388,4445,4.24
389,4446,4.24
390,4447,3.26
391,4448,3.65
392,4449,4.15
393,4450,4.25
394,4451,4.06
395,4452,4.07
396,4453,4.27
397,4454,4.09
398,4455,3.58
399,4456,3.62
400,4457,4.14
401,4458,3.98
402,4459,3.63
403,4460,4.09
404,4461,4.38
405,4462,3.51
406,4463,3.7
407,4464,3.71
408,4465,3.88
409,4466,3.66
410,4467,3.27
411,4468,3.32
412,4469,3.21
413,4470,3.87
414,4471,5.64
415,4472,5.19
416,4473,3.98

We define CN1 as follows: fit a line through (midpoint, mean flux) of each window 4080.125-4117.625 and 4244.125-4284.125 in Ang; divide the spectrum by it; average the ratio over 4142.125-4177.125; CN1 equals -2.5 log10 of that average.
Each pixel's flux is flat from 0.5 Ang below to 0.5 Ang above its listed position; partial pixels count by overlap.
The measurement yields 0.109 mag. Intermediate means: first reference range 5.34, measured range 4.53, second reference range 4.45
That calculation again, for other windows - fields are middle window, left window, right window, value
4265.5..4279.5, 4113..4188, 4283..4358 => 0.08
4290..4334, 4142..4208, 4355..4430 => 0.01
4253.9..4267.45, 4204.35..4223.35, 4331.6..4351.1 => 0.21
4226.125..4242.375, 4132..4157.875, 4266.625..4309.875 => 0.08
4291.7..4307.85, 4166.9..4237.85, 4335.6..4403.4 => 0.11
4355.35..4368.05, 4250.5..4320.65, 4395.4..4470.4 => -0.06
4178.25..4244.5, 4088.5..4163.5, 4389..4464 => 0.05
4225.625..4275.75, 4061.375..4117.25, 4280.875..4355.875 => 0.16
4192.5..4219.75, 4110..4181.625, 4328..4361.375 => 0.04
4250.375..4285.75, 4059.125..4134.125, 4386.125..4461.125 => 0.01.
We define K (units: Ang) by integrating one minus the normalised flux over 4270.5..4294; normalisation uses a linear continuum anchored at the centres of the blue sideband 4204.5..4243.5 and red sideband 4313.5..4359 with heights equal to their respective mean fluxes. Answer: 2.6 Ang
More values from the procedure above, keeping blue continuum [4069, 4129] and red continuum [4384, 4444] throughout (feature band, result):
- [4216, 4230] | 0.8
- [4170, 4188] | 1.1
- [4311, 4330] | 0.5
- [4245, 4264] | 0.4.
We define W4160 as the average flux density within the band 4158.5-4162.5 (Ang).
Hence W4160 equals 4.31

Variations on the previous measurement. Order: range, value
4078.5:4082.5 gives 4.58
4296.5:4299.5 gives 4.2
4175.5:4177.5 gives 4.76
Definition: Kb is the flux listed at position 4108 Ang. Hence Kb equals 4.53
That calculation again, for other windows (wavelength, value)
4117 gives 4.7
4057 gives 4.99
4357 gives 3.93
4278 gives 4.12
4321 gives 4.01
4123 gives 4.87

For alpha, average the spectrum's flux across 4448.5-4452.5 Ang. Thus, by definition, 4.13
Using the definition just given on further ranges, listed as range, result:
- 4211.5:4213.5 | 5.06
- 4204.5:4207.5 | 4.91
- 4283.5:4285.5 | 4.06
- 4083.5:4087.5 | 4.55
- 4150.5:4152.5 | 4.56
